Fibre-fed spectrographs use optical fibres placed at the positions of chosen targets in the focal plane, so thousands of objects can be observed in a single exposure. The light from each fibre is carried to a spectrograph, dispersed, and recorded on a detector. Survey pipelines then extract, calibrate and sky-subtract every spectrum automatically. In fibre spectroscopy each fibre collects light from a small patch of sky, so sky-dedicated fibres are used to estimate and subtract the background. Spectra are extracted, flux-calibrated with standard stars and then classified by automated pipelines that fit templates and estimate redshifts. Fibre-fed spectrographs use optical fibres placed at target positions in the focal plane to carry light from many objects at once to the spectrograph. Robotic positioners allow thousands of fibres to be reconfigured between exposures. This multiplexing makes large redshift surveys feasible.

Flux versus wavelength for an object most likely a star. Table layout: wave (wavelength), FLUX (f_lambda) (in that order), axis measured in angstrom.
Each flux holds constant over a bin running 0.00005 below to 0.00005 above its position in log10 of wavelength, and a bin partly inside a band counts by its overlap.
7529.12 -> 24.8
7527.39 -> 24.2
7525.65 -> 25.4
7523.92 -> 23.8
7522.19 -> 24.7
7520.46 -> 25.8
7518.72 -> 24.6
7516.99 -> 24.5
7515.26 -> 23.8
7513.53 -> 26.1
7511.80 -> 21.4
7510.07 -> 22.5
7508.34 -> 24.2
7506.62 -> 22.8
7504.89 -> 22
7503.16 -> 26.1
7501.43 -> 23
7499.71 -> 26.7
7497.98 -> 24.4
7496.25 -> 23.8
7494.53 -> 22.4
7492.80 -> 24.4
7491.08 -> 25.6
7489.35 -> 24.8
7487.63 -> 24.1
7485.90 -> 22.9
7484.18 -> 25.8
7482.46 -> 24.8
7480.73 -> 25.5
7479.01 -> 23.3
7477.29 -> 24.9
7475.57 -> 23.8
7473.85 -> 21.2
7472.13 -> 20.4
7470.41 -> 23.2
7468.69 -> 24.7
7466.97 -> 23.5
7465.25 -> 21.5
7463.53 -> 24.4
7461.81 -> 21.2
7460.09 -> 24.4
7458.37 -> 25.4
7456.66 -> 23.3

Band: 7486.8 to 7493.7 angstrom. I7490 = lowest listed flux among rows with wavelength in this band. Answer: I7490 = 24.1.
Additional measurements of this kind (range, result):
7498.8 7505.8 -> 22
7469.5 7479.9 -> 20.4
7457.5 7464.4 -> 21.2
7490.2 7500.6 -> 22.4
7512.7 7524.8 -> 23.8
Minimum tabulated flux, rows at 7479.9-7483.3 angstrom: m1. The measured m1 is 24.8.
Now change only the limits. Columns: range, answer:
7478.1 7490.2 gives 22.9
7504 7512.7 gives 21.4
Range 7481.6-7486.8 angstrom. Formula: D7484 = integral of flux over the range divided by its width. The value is 24.5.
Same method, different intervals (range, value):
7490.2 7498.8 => 24.1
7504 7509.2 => 23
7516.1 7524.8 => 24.7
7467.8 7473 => 22.8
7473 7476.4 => 22.5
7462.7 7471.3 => 23.4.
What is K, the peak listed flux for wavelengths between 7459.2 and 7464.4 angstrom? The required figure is 24.4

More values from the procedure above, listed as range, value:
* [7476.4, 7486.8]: 25.8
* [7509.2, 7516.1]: 26.1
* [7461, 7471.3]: 24.7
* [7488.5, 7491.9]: 25.6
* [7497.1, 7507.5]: 26.7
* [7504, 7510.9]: 24.2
